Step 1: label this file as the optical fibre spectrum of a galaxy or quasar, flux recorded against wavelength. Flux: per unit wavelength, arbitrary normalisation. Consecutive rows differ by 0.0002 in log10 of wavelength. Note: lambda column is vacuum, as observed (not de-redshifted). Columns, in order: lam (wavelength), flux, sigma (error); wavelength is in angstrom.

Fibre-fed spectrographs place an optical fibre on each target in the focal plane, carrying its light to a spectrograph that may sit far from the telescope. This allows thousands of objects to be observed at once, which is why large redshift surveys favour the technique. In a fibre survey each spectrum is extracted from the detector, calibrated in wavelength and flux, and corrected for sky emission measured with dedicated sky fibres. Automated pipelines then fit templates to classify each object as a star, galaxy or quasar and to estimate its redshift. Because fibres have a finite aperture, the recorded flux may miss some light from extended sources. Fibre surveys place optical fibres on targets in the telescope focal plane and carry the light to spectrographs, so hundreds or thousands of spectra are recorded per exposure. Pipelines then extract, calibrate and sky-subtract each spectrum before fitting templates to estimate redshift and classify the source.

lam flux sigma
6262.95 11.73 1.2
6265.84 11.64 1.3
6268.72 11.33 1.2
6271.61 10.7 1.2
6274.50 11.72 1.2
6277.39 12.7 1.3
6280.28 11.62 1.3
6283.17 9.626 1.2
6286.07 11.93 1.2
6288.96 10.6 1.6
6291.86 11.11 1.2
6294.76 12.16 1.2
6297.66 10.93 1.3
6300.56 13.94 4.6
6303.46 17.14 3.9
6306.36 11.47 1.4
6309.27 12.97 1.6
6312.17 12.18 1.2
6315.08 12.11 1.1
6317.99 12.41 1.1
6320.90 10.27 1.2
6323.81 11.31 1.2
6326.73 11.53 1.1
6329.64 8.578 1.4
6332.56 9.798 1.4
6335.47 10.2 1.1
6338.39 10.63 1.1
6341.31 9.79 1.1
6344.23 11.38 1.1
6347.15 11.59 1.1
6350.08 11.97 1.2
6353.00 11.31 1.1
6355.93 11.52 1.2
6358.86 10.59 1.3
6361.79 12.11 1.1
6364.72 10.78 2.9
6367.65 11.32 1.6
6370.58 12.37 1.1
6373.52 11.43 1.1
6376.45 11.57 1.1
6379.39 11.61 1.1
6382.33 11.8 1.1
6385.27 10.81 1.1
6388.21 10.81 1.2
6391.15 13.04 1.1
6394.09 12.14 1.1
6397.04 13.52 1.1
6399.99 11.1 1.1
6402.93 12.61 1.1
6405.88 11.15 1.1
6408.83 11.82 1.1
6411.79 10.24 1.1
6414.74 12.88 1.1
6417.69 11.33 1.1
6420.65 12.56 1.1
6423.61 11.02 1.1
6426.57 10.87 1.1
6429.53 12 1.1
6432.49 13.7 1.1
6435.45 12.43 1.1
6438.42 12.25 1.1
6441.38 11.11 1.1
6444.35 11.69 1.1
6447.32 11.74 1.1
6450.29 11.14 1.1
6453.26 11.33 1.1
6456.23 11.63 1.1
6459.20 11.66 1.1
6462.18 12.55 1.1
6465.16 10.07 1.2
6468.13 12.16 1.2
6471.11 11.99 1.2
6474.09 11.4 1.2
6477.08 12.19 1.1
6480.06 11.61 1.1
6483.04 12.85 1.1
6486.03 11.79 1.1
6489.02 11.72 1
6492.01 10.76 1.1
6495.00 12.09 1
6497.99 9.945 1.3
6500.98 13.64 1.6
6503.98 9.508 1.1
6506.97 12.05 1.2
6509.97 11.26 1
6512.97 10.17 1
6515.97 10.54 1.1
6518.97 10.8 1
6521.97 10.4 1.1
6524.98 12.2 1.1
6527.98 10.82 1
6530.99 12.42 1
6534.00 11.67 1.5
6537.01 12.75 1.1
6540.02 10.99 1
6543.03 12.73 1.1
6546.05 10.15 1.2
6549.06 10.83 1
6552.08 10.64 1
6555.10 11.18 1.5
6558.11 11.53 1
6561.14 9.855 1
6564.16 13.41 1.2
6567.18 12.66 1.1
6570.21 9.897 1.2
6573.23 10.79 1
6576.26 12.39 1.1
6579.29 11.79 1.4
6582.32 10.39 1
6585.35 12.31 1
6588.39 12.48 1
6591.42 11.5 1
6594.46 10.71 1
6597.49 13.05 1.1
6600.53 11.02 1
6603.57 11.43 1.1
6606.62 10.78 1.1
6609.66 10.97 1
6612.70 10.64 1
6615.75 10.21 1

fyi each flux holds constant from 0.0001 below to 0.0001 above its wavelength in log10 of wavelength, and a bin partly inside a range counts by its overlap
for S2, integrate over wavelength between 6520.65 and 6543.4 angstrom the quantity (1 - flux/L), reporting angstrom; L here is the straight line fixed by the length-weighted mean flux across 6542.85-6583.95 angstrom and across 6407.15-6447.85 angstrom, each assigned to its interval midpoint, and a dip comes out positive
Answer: -0.6 angstrom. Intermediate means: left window 11.8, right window 11.3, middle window 11.7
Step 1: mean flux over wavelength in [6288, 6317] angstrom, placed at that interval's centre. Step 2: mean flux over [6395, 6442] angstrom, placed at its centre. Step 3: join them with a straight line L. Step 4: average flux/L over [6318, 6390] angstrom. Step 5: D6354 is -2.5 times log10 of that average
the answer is 0.11 mag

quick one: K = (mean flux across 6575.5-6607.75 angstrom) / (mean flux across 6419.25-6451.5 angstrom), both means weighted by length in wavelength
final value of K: 0.98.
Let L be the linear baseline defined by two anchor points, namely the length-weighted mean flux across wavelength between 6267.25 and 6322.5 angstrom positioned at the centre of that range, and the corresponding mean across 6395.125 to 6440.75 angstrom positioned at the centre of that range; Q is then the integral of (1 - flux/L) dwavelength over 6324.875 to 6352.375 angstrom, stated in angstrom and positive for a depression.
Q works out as 3.0 angstrom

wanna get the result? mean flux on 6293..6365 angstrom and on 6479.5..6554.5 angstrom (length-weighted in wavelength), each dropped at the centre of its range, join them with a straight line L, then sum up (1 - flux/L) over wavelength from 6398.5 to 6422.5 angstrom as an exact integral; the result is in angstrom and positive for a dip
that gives -0.5 angstrom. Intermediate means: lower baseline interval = 11.6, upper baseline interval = 11.4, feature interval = 11.7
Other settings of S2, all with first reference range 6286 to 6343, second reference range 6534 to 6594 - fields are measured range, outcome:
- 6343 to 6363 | 0.1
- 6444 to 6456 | 0.0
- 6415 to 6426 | -0.2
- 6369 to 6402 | -0.9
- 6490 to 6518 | 0.9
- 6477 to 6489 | -0.6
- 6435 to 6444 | -0.3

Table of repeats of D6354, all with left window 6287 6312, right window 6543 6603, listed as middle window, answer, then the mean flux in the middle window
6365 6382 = 0.06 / 11.6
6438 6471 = 0.03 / 11.6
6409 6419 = 0.05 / 11.5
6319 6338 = 0.20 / 10.4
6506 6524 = 0.08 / 10.9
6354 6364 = 0.09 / 11.3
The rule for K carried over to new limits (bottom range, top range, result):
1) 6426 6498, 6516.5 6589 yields 0.97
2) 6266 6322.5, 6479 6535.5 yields 0.95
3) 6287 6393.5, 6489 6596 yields 0.98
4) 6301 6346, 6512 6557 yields 0.98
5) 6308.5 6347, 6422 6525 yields 1.05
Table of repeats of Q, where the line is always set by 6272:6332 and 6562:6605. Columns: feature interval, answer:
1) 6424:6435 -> -0.35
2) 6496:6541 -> 1.56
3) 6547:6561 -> 0.95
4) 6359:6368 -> 0.35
